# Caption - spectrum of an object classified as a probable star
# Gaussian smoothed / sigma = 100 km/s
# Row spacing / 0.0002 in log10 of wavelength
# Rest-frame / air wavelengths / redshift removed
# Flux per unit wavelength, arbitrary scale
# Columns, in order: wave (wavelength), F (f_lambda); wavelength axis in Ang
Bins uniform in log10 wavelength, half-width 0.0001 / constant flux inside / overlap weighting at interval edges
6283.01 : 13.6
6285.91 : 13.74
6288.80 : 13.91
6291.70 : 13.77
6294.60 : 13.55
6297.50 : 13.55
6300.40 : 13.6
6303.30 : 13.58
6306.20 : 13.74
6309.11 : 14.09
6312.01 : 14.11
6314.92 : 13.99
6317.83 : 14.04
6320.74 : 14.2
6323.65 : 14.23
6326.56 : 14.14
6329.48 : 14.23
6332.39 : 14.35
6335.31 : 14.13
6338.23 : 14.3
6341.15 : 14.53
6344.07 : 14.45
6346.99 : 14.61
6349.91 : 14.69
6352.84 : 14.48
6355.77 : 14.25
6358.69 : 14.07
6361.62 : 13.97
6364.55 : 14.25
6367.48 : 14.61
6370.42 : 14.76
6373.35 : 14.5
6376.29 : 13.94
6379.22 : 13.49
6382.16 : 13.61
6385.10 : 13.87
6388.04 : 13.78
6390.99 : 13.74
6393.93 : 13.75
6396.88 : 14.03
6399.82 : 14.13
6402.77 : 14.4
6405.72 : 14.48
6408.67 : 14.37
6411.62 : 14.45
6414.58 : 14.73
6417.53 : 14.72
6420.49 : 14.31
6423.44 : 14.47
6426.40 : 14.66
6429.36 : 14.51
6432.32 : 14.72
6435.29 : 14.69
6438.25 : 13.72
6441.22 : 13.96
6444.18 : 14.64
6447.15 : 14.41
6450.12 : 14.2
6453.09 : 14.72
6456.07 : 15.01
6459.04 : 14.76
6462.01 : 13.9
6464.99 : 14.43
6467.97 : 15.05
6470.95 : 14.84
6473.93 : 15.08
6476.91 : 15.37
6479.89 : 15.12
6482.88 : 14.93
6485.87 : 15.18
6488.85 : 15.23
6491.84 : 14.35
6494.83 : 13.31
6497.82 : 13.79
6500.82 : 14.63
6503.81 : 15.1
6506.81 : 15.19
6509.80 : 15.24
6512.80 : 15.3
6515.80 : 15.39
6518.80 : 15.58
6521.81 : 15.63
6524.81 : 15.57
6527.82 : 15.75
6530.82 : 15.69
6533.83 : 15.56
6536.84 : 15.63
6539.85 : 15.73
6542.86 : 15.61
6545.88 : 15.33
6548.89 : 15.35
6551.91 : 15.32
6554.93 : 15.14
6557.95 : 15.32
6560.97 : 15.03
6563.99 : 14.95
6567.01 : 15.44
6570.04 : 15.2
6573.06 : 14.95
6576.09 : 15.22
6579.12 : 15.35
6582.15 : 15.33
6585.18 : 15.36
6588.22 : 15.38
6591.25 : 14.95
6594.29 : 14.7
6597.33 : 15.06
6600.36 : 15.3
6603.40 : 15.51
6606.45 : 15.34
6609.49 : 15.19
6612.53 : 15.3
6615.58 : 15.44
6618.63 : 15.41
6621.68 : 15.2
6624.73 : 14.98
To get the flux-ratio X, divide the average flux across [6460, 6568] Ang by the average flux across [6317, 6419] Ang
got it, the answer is 1.06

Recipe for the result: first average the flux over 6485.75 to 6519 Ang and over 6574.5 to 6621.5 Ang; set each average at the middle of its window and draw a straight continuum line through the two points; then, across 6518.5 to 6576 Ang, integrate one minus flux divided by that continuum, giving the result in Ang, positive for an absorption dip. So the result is -1.5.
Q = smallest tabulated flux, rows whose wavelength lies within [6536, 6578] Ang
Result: 14.95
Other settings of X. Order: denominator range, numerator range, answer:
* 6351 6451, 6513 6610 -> 1.08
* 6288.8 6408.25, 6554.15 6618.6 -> 1.08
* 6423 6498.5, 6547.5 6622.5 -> 1.04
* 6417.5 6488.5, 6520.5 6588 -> 1.05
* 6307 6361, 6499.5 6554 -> 1.08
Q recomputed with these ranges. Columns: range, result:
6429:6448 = 13.72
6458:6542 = 13.31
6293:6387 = 13.49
